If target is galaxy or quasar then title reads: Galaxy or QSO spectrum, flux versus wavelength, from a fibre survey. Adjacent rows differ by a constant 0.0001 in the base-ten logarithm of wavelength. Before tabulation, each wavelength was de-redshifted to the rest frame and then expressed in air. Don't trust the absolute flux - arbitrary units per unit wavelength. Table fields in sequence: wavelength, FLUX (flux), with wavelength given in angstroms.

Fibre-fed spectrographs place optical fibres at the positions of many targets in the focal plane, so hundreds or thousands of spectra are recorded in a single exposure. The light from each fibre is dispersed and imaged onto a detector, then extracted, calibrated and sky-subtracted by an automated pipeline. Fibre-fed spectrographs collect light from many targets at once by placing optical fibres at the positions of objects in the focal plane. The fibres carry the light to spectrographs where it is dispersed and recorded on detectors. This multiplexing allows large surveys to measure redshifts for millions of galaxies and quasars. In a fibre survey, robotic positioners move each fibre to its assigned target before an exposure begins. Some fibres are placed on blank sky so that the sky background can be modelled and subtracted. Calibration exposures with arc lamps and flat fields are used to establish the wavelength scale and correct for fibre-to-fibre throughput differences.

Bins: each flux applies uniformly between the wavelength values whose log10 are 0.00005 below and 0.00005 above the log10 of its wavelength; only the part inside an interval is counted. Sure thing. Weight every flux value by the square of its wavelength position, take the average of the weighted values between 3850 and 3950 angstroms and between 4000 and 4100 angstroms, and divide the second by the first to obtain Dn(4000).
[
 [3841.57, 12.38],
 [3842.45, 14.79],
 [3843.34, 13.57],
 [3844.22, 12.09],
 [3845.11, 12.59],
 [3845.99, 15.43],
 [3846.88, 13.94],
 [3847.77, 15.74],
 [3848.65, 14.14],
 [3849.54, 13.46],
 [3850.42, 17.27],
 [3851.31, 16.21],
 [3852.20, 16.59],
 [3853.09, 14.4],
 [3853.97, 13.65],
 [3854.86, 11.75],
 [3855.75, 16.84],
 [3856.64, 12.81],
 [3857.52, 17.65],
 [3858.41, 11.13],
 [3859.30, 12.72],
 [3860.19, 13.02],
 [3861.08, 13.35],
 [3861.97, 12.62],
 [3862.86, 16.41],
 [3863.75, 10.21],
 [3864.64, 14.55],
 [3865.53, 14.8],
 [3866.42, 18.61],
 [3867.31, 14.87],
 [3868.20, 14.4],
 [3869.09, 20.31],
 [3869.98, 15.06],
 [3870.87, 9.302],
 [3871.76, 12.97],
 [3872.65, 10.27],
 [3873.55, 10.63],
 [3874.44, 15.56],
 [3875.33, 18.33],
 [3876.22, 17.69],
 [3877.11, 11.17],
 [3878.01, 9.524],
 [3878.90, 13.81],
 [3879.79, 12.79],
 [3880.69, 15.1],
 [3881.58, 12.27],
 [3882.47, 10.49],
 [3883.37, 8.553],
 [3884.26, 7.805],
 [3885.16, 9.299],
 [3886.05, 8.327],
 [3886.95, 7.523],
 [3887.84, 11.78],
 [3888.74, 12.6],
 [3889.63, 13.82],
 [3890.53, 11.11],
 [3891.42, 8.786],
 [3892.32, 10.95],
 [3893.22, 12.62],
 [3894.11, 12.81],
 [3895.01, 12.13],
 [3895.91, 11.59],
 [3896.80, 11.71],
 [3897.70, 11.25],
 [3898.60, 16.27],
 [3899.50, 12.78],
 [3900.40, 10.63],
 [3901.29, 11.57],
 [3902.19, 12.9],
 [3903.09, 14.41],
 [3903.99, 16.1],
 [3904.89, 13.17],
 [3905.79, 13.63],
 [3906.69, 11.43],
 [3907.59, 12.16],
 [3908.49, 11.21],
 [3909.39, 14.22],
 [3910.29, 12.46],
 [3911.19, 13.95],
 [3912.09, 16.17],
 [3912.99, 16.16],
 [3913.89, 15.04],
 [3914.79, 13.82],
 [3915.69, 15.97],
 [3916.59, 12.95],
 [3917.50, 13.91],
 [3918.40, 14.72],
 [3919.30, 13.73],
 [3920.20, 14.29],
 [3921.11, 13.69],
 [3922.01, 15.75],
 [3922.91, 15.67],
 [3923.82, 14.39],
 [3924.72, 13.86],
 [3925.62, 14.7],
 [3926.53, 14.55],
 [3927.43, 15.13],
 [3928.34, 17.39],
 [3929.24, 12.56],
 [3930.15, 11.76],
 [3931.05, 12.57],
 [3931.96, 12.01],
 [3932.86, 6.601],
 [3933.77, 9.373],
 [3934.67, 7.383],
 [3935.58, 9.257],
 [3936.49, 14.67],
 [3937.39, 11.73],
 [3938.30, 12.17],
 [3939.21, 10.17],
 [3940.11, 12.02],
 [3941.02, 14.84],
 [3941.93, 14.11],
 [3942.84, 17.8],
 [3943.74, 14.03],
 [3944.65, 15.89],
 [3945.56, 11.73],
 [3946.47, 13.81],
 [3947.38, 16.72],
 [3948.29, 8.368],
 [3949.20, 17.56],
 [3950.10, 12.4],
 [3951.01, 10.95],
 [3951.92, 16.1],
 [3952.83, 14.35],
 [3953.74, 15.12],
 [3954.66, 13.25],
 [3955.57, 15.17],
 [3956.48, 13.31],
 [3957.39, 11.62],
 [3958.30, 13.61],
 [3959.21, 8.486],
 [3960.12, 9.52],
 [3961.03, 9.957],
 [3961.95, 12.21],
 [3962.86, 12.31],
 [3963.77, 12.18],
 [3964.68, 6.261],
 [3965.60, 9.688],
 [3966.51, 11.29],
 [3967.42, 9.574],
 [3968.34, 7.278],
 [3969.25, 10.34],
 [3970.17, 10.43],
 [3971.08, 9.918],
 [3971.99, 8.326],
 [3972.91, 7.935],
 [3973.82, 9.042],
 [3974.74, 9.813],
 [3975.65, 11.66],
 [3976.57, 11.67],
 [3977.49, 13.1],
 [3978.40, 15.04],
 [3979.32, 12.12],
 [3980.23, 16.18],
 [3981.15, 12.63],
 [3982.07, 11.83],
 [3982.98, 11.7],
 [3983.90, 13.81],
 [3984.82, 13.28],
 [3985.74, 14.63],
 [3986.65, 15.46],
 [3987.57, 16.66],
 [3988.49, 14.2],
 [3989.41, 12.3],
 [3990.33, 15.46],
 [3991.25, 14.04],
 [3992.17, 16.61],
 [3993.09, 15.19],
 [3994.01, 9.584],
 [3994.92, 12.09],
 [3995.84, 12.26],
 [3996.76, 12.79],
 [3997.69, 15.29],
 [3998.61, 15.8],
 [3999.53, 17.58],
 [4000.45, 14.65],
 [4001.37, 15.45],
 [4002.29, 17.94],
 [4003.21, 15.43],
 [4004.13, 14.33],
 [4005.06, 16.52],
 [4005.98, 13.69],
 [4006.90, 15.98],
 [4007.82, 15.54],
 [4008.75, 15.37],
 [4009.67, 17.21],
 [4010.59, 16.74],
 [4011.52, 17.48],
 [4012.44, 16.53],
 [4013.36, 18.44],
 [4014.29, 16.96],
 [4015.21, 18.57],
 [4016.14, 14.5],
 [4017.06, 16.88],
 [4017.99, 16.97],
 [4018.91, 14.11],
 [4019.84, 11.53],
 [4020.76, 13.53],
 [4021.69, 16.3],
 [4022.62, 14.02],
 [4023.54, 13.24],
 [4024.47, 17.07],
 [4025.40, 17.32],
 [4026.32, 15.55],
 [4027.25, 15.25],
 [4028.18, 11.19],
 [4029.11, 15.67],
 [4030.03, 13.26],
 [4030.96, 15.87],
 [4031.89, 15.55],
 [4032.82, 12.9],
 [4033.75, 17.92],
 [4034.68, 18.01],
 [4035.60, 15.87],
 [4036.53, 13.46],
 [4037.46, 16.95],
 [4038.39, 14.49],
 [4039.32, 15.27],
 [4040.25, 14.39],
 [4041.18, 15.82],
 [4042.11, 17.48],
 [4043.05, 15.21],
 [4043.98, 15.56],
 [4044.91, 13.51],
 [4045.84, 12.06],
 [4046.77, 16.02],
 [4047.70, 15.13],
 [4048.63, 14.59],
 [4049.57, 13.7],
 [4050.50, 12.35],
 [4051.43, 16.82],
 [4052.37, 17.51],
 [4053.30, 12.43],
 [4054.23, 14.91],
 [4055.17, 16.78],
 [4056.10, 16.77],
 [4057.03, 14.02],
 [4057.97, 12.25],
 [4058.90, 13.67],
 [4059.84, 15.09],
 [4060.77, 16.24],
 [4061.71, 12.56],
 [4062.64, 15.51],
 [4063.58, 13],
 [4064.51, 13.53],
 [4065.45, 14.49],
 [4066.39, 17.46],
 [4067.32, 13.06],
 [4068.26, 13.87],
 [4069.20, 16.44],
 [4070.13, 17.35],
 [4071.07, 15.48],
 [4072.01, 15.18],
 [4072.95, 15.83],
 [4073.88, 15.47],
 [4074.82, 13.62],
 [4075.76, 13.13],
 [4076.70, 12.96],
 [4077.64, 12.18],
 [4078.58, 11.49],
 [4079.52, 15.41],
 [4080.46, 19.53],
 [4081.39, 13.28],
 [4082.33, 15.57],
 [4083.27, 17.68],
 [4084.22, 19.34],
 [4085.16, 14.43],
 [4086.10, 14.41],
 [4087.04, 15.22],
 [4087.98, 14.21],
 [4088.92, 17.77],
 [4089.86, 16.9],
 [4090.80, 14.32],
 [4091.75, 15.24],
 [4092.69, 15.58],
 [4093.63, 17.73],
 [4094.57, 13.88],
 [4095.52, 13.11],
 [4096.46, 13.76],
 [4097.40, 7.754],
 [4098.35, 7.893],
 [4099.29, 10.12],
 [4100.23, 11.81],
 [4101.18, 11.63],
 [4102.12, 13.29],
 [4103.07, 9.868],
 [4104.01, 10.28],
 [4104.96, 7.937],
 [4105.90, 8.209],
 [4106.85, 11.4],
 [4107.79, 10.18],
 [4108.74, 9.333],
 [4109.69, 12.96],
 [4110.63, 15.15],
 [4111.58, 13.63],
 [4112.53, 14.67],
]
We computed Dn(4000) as 1.2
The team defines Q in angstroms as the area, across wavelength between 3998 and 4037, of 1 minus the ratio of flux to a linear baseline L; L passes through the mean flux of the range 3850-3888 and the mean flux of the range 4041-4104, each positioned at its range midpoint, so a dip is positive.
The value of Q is -4.10 angstroms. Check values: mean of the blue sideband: 13.3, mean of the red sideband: 14.4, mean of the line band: 15.6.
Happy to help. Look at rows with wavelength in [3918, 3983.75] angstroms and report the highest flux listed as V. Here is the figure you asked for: 17.8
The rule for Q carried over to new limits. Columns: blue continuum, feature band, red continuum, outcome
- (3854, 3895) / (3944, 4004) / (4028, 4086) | 5.1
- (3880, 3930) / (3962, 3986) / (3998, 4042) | 5.5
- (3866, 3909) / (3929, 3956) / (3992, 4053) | 1.7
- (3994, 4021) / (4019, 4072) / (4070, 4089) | 1.3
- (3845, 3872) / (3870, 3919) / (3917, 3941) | 3.7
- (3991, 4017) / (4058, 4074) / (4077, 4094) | 0.7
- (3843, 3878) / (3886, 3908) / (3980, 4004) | 3.2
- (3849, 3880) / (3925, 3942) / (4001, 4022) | 3.1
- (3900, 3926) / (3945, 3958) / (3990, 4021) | 0.8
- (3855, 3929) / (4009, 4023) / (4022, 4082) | -1.4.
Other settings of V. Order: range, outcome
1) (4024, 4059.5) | 18.01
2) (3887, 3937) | 17.39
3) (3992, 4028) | 18.57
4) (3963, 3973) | 12.18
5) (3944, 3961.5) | 17.56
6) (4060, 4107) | 19.53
